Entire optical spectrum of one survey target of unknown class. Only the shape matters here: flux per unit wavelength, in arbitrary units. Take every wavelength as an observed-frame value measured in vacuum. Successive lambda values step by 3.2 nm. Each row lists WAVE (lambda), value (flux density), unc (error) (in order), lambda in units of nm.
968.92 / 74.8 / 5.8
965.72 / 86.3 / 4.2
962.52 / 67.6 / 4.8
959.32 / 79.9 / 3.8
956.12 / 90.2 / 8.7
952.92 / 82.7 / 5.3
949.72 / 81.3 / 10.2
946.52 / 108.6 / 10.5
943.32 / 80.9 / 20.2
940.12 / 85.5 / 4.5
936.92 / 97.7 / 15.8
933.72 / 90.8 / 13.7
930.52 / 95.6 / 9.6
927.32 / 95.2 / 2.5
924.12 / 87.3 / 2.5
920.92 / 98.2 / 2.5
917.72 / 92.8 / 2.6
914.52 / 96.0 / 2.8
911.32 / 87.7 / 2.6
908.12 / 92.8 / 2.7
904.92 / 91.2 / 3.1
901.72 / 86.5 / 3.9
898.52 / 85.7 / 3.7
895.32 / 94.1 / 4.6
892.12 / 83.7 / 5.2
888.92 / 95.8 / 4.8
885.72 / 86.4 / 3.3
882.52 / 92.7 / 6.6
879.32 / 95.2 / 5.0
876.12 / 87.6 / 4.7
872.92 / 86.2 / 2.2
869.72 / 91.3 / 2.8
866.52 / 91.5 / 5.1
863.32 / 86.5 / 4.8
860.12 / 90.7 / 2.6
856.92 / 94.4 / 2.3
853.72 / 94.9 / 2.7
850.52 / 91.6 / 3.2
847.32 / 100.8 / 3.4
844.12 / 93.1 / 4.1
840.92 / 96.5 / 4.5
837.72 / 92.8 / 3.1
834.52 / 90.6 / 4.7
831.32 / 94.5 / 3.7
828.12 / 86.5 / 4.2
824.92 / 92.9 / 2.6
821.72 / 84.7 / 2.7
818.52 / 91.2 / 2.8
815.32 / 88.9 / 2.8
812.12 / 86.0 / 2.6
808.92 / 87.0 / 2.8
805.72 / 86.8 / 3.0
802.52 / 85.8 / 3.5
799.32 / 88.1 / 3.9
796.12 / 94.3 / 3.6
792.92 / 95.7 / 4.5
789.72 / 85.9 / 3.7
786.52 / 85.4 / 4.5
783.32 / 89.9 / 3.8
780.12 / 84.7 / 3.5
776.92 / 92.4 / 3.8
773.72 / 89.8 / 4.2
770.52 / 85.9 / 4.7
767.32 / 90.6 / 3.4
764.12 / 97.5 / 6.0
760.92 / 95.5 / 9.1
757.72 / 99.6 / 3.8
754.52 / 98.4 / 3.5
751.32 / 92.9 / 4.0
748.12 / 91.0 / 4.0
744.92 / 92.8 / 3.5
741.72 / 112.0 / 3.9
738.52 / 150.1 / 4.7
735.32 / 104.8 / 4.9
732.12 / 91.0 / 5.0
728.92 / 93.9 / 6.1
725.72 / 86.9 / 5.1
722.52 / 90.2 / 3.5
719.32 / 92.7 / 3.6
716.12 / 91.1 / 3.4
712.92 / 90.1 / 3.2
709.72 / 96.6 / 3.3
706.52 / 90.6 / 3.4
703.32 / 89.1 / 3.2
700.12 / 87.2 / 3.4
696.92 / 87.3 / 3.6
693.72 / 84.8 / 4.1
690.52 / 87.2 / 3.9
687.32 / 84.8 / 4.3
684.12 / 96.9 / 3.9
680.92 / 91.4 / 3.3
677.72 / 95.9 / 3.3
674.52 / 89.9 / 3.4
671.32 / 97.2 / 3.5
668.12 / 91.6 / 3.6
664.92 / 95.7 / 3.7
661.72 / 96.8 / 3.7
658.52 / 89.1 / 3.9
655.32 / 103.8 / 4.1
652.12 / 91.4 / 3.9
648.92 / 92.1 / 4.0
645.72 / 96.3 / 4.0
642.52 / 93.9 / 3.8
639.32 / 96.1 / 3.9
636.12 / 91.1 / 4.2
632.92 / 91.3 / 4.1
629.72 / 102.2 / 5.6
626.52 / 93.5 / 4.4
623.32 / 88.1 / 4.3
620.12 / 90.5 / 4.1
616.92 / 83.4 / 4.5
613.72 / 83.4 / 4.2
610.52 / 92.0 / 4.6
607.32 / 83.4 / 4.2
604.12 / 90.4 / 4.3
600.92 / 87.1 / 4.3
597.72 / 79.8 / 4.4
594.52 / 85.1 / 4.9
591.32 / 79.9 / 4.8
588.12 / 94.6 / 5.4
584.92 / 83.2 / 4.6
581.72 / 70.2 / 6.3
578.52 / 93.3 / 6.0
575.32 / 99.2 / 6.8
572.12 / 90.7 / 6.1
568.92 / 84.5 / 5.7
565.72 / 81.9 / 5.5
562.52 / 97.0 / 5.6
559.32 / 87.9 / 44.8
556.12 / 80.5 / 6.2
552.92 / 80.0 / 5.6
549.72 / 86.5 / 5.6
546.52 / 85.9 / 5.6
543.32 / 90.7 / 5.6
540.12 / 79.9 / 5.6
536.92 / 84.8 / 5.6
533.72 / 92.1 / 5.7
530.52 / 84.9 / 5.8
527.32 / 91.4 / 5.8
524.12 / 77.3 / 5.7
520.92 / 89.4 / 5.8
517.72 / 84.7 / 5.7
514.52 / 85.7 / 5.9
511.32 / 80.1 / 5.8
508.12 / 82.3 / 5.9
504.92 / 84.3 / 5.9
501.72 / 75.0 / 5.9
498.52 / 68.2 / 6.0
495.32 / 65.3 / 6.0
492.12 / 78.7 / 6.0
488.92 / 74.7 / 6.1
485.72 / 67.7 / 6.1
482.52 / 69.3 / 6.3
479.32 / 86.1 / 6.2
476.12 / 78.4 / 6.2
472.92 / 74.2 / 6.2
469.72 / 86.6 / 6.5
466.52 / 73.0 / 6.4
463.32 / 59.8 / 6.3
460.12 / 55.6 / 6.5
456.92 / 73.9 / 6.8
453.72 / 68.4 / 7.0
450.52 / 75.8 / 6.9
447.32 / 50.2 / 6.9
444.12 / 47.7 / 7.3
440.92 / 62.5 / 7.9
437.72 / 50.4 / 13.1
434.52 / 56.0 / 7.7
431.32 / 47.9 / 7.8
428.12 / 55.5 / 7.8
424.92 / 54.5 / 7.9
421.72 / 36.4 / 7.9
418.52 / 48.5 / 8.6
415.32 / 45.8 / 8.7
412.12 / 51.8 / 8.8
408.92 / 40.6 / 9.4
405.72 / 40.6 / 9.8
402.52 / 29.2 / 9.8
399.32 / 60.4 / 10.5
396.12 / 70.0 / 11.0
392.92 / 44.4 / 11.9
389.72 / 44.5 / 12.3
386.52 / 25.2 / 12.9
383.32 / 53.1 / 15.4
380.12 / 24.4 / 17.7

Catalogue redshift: 0.12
